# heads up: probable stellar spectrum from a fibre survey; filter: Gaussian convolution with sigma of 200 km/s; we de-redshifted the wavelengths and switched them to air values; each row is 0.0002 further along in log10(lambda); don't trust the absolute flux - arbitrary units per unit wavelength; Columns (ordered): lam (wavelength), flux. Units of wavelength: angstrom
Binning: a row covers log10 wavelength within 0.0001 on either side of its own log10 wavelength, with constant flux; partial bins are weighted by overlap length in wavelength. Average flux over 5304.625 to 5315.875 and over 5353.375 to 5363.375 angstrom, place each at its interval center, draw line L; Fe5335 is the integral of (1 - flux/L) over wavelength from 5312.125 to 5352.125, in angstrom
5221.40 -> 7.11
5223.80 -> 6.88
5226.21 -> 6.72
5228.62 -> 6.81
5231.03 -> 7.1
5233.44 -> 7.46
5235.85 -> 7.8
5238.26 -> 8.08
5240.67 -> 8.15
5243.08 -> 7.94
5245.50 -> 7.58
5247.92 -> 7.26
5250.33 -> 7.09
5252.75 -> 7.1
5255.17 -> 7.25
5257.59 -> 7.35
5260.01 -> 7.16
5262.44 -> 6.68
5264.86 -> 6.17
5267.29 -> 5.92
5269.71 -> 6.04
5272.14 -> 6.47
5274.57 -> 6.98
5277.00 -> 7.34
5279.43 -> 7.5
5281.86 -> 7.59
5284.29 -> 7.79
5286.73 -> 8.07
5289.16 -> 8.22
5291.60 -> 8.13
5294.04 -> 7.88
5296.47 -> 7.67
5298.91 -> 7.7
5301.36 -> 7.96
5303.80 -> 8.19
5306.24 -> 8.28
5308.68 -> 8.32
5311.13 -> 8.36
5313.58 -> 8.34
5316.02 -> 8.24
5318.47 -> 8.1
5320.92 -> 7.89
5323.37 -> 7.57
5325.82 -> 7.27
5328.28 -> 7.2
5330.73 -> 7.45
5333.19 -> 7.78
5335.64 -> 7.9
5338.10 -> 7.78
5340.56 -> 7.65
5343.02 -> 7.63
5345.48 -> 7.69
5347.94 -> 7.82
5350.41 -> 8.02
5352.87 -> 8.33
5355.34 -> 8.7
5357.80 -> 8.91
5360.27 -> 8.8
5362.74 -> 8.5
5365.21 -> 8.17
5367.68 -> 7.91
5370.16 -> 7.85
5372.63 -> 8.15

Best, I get 3.4 angstrom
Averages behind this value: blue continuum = 8.32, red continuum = 8.71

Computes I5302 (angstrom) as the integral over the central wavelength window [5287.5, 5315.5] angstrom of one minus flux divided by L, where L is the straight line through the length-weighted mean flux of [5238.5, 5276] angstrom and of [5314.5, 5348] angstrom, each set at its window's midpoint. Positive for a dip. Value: -2.46 angstrom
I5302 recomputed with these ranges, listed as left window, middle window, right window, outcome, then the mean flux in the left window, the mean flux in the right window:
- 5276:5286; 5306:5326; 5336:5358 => -0.66 angstrom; 7.58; 8.01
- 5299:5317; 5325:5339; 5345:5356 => 1.00 angstrom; 8.21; 8.11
